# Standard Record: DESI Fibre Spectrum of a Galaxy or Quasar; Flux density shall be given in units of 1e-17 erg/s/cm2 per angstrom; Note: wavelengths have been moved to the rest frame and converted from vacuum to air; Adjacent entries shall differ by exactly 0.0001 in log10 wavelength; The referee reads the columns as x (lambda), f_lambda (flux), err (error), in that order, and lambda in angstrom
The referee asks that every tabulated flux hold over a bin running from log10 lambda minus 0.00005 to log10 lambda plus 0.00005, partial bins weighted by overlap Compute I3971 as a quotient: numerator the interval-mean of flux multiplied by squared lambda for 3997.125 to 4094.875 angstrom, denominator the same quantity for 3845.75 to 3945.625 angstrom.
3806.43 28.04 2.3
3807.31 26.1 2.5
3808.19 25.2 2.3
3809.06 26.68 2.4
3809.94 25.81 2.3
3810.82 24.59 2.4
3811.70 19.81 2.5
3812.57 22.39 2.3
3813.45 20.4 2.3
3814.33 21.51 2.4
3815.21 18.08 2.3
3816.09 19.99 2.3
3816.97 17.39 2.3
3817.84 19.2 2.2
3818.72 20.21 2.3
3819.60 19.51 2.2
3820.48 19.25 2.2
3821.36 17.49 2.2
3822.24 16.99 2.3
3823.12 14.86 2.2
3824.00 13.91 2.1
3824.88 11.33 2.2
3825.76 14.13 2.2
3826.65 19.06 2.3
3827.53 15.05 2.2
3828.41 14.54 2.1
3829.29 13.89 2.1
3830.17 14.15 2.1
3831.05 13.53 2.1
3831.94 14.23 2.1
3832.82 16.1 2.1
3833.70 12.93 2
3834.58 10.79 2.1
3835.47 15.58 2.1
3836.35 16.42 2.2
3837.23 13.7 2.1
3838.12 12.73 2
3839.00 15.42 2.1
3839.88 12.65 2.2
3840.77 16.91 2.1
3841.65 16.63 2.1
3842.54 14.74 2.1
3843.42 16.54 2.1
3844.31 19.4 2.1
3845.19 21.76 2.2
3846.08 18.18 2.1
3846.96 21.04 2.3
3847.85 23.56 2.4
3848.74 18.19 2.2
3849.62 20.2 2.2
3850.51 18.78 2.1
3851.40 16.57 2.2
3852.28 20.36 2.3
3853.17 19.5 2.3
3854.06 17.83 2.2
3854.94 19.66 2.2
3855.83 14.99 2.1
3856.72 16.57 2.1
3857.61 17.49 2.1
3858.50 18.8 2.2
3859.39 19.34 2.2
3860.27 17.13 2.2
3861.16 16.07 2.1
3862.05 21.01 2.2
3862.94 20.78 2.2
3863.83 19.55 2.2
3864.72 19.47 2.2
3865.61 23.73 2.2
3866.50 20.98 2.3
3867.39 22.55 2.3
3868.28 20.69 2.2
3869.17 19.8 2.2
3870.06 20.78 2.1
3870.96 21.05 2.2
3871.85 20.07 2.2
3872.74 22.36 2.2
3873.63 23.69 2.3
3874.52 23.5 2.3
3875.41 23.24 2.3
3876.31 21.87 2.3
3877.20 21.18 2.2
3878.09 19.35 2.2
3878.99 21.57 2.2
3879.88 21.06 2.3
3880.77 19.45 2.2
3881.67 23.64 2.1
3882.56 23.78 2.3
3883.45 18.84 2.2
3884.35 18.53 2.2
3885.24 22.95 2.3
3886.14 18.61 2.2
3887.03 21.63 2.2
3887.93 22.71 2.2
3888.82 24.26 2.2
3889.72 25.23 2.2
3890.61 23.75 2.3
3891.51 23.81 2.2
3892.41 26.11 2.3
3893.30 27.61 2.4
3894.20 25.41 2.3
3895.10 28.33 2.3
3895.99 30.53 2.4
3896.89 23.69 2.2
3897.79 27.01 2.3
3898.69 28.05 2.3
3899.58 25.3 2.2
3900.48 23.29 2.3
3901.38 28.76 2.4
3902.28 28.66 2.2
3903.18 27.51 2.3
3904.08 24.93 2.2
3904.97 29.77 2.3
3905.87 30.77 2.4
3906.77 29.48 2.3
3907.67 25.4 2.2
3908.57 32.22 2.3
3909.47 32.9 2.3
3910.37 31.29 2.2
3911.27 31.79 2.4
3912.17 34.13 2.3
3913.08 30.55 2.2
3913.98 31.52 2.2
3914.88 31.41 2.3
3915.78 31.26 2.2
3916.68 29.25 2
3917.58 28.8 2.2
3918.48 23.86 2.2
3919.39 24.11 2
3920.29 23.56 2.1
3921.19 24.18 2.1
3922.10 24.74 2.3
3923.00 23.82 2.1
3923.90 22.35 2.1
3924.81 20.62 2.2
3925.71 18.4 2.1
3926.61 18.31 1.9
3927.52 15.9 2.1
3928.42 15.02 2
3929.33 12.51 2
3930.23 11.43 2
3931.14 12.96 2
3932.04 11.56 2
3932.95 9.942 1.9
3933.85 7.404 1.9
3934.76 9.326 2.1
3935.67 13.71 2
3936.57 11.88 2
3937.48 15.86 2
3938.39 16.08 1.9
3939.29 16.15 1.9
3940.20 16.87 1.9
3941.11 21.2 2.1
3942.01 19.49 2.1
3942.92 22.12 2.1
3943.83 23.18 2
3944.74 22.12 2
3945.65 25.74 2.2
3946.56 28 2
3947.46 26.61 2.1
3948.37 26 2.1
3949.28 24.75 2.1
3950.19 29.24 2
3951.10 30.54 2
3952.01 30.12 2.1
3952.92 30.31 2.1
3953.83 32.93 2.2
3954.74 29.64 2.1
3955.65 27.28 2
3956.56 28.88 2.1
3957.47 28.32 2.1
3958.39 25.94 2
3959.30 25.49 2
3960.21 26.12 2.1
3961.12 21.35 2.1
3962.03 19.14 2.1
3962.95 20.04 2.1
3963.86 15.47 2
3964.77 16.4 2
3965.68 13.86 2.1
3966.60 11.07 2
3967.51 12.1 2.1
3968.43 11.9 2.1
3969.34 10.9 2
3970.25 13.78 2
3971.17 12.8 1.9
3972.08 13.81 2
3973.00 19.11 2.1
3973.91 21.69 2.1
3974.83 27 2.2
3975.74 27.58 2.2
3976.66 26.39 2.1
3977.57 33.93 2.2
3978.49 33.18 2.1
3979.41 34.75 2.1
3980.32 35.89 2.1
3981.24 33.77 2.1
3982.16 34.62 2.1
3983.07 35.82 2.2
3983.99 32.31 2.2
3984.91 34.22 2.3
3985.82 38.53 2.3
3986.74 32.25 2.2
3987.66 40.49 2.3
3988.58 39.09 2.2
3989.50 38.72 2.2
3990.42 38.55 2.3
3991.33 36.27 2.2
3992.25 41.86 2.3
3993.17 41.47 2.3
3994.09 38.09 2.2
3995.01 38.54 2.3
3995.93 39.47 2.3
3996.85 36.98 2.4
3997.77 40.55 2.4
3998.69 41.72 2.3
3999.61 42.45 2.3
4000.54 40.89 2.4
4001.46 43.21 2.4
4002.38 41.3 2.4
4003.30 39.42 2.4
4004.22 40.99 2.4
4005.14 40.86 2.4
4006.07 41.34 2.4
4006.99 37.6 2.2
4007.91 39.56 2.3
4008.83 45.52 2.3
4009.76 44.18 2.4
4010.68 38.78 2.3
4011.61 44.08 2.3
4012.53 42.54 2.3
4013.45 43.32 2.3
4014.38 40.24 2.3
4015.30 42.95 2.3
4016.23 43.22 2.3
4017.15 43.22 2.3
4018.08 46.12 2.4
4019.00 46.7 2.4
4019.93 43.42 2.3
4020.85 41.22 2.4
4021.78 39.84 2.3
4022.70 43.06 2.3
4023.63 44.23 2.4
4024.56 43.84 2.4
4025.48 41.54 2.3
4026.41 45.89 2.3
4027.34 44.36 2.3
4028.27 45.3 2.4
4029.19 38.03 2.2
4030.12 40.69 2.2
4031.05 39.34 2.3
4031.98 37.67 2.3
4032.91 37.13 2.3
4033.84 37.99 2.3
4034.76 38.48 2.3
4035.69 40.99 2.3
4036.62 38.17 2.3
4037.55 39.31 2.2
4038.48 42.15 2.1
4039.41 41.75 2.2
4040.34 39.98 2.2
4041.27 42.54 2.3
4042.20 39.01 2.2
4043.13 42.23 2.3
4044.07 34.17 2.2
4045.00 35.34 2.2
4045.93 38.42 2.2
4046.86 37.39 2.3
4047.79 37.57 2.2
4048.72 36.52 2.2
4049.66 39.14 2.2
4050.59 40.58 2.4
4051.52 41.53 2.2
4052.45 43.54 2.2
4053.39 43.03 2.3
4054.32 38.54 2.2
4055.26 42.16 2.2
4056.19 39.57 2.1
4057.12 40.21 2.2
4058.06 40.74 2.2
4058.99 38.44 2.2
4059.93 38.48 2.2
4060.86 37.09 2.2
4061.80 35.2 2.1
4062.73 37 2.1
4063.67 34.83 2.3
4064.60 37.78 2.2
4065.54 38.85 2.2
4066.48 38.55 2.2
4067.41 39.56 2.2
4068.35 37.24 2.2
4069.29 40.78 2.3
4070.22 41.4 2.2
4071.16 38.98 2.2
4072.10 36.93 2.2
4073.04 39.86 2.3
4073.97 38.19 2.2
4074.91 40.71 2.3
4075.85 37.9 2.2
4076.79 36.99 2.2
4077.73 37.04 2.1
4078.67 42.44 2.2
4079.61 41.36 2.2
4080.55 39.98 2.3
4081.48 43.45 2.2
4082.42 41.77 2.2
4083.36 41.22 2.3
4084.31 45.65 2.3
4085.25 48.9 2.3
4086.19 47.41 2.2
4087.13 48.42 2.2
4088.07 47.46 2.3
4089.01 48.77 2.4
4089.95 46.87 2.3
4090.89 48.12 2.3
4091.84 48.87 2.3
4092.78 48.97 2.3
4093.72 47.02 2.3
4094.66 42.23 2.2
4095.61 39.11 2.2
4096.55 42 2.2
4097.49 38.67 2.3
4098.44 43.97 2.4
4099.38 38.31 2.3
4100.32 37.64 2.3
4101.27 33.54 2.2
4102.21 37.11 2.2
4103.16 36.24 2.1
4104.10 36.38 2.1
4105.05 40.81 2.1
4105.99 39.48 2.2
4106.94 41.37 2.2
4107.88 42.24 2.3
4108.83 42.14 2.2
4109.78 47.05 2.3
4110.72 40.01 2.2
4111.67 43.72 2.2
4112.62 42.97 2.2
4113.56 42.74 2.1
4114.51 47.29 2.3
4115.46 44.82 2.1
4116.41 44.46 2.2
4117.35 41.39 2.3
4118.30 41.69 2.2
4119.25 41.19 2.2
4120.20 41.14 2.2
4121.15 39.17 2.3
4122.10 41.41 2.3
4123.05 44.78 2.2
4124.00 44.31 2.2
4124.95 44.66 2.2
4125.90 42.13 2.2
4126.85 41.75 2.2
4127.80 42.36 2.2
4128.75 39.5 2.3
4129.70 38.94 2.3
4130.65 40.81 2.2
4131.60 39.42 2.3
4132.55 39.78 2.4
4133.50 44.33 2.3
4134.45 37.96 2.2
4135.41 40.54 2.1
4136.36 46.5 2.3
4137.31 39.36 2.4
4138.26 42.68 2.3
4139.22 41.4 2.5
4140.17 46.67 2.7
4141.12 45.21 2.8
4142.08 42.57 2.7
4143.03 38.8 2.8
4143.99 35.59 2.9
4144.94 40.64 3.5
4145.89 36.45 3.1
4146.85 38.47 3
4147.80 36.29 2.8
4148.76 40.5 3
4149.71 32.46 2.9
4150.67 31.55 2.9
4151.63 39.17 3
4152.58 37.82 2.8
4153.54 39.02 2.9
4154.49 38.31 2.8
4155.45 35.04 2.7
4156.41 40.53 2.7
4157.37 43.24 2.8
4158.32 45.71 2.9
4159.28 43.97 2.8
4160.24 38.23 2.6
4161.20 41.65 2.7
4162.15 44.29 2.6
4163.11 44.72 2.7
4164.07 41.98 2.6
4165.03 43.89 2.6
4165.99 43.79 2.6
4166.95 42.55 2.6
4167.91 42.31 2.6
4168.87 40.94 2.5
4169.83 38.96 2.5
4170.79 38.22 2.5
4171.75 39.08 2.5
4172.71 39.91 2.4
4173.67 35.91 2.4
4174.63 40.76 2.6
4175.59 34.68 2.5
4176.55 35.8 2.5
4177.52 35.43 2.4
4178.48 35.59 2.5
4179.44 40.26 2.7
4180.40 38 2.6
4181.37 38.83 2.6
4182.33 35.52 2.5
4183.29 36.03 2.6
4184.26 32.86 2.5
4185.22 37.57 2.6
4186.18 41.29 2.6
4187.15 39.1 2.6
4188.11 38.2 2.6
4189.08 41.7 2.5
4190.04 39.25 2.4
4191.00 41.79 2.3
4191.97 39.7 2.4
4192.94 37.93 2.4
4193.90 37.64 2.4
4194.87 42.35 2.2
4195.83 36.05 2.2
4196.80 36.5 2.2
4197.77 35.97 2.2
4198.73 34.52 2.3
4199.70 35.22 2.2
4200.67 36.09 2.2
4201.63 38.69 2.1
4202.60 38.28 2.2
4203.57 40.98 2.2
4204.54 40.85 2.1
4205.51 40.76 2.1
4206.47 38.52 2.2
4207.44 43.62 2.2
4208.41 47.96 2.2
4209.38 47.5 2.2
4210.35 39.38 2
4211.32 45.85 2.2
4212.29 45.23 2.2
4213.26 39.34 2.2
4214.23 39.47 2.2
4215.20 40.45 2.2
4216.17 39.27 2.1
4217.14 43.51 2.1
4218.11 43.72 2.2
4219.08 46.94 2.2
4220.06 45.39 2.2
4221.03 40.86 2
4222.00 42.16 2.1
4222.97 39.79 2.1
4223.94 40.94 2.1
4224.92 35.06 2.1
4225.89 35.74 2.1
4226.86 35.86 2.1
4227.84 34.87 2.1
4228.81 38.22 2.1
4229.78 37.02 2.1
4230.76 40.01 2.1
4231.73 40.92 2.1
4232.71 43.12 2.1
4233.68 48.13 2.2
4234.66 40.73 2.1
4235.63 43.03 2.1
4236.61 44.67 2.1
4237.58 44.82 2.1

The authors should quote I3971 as 2.03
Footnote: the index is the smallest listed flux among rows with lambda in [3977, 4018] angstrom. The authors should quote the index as 32.25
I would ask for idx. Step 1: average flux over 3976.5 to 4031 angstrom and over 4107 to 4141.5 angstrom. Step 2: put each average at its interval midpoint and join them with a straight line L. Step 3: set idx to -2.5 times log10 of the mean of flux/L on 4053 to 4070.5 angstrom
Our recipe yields 0.06 mag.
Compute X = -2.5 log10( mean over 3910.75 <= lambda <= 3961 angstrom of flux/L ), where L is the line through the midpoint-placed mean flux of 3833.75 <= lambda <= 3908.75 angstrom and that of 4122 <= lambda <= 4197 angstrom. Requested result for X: 0.120 mag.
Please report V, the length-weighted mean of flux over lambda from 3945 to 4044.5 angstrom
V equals 34.4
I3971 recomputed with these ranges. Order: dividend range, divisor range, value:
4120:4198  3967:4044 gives 1.15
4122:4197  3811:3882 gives 2.53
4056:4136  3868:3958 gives 1.93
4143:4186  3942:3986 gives 1.72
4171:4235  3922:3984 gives 2.06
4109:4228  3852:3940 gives 2.08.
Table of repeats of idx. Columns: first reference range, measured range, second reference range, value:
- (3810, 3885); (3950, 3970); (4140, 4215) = 0.14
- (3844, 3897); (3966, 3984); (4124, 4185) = 0.18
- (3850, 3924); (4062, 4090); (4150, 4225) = -0.21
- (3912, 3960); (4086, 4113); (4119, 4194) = -0.20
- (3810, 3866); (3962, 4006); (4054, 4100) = 0.05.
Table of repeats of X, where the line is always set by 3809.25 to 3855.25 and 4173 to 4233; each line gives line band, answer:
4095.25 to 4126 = -0.21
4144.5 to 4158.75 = -0.06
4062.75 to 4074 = -0.22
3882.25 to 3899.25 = -0.16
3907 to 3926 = -0.22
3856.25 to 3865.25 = 0.03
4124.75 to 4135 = -0.17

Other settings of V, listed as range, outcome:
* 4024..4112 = 40.7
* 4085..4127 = 42.8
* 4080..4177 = 41.5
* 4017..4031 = 43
